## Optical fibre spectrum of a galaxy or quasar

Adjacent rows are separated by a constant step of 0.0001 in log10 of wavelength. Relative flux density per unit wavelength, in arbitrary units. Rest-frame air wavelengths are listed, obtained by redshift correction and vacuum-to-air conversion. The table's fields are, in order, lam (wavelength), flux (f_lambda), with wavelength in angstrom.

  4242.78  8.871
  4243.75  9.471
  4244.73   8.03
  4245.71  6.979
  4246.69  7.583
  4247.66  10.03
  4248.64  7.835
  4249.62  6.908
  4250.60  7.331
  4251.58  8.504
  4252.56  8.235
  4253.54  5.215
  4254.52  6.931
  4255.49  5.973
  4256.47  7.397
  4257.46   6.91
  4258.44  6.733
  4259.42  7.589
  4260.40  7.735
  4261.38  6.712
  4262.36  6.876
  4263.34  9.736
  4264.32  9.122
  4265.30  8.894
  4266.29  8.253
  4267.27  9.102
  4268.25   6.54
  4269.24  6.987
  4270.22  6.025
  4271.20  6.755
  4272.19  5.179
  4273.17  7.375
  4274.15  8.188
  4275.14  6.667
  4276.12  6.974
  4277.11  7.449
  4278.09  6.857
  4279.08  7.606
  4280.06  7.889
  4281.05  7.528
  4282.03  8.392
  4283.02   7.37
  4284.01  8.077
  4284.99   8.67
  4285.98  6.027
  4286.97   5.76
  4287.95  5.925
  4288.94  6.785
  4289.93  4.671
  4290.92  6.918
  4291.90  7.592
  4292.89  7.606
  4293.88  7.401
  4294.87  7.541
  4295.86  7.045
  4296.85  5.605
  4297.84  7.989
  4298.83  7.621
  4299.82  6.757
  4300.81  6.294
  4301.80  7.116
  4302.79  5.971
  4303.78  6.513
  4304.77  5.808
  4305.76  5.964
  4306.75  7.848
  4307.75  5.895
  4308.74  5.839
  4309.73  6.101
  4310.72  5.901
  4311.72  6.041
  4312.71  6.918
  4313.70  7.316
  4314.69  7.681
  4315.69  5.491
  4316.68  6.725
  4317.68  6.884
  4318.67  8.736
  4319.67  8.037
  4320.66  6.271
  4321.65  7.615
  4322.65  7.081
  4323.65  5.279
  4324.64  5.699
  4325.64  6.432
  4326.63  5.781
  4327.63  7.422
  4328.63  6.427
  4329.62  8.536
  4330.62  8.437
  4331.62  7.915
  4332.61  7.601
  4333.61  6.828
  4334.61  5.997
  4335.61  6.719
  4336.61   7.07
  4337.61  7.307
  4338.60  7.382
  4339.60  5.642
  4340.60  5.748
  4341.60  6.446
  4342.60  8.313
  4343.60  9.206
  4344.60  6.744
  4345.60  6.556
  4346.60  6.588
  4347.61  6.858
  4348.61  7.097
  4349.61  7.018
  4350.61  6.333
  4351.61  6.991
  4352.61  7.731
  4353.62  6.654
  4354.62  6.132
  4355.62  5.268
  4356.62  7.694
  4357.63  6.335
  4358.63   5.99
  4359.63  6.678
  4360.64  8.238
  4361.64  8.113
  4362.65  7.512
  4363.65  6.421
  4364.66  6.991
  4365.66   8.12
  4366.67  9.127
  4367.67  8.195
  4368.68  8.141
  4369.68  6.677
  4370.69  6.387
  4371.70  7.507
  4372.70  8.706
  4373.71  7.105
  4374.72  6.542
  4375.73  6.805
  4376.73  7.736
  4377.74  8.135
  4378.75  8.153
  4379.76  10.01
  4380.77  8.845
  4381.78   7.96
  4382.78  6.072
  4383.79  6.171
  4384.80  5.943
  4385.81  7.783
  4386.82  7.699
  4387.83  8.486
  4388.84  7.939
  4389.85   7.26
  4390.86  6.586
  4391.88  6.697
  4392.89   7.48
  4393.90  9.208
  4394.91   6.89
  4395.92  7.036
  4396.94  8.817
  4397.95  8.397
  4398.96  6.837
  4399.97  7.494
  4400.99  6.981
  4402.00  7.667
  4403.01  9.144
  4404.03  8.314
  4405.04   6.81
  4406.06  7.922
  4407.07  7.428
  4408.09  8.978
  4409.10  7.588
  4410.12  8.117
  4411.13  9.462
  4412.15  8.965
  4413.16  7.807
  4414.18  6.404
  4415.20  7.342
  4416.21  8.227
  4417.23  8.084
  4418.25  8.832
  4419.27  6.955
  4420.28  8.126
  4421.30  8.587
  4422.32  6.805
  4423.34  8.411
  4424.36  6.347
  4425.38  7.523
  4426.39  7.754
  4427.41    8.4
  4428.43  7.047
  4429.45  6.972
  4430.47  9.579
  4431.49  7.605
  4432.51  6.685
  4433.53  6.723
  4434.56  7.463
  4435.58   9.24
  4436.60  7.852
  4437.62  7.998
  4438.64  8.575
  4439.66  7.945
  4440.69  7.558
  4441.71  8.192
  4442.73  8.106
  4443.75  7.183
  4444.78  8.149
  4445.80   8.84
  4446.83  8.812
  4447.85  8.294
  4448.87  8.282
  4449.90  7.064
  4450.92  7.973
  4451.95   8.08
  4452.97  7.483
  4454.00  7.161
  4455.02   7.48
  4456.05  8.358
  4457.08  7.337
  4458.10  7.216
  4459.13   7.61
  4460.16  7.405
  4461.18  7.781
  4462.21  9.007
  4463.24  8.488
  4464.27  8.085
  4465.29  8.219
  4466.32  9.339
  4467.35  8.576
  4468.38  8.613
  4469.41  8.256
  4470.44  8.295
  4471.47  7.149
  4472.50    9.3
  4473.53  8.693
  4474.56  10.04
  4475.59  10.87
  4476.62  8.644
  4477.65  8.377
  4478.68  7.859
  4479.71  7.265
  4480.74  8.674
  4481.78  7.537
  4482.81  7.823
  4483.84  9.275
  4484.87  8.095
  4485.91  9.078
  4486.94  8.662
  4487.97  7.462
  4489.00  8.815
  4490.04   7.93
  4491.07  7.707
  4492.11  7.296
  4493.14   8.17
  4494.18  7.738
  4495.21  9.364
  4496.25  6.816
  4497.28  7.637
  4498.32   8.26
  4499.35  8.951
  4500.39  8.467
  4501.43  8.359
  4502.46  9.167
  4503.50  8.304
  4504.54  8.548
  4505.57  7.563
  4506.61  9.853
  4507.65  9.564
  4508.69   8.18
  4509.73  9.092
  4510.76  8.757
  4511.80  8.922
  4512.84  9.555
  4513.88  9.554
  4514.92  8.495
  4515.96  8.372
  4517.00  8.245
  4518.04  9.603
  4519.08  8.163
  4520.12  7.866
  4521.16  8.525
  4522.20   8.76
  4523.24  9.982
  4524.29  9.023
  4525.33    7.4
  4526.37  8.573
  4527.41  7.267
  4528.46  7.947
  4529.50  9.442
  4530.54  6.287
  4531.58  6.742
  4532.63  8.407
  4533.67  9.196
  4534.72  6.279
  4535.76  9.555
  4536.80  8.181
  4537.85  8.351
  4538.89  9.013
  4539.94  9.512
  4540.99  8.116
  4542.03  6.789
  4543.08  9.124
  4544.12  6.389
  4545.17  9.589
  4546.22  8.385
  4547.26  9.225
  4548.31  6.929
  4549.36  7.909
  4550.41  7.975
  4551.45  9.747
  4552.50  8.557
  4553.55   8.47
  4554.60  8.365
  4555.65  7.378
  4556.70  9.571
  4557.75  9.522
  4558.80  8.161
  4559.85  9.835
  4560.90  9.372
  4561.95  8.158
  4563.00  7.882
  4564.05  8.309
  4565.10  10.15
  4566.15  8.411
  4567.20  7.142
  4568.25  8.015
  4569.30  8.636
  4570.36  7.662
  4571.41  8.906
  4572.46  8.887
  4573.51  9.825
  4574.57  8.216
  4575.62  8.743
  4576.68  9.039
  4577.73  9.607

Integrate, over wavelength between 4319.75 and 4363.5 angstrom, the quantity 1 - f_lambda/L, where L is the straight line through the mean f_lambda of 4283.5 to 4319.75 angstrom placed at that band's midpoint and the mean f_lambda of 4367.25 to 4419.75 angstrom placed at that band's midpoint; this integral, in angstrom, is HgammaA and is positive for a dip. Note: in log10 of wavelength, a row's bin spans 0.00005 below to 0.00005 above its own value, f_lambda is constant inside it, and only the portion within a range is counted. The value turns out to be 1.5 angstrom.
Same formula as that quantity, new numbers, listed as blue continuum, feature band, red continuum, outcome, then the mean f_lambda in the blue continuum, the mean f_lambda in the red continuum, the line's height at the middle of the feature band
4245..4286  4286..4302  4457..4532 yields 1.75 angstrom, 7.48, 8.4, 7.59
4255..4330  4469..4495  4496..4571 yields -0.72 angstrom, 7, 8.46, 8.15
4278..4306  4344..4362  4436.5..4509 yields 1.34 angstrom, 6.95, 8.24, 7.39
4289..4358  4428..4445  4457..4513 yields 0.25 angstrom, 6.83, 8.4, 7.93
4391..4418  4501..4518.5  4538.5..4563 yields -1.08 angstrom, 7.84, 8.51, 8.32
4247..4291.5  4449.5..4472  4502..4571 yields 0.53 angstrom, 7.31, 8.48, 8.15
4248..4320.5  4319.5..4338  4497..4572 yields 0.96 angstrom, 7.08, 8.48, 7.33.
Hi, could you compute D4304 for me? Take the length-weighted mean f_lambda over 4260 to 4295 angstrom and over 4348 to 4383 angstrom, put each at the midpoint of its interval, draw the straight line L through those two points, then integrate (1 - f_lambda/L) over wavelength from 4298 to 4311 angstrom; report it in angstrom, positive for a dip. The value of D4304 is 1.5 angstrom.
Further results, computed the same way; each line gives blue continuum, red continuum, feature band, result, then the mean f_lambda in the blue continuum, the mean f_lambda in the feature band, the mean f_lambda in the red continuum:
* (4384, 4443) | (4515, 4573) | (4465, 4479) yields -1.21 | 7.77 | 8.75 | 8.41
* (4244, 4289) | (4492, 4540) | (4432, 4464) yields 1.11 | 7.4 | 7.88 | 8.45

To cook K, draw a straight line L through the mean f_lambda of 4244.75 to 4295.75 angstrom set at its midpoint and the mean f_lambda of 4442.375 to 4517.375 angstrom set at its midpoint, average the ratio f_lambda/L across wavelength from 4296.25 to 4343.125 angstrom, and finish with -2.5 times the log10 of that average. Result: 0.12 mag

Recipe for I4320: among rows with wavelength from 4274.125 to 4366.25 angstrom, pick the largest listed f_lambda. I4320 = 9.206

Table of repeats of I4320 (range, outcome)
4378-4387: 10.01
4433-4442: 9.24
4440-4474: 9.339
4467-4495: 10.87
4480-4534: 9.982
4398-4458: 9.579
